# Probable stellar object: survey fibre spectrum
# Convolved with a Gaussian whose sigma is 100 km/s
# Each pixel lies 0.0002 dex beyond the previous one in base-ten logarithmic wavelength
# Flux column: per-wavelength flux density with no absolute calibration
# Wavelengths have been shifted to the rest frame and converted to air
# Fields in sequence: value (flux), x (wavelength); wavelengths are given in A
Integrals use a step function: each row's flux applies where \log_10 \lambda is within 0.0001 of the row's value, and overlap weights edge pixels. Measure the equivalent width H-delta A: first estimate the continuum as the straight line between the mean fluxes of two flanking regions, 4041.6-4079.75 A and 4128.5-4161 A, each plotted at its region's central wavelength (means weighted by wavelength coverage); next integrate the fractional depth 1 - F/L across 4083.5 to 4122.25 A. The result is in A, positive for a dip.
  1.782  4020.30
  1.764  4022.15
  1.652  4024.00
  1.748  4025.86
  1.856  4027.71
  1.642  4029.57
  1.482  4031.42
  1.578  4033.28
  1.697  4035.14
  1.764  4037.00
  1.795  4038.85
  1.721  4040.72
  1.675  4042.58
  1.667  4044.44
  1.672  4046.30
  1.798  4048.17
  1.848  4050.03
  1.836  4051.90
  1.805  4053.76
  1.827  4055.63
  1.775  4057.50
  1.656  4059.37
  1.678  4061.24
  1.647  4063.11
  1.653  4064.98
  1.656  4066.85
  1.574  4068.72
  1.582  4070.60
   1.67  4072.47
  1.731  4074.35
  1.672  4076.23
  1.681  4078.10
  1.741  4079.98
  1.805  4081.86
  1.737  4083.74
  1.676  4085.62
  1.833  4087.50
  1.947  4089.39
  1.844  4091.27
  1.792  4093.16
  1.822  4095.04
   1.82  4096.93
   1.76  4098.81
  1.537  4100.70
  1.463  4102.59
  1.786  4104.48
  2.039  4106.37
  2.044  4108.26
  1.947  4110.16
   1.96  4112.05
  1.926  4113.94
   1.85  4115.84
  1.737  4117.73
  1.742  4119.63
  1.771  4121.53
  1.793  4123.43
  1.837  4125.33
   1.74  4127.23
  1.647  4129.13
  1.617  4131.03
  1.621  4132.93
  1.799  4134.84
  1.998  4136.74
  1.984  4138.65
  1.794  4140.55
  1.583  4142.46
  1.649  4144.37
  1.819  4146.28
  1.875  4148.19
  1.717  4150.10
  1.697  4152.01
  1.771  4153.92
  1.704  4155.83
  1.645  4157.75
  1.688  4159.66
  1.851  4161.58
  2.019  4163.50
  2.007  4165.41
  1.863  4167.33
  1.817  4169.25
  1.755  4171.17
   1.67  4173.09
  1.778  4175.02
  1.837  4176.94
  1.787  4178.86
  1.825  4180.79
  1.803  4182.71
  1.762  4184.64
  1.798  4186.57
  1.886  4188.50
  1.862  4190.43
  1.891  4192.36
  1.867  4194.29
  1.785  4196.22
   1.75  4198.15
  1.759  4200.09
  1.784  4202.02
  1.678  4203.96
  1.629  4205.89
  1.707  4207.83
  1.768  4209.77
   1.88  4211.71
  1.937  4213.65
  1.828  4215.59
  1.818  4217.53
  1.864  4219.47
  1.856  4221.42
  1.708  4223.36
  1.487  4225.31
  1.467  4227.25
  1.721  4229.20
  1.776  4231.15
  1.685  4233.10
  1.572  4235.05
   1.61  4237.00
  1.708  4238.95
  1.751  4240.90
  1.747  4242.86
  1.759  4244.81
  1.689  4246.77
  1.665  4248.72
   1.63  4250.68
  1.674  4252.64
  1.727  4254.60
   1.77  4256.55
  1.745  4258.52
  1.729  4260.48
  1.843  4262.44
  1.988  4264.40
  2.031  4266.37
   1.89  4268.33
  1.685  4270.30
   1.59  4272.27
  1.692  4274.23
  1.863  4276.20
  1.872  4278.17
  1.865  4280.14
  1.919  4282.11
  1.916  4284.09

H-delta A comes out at -2.0 A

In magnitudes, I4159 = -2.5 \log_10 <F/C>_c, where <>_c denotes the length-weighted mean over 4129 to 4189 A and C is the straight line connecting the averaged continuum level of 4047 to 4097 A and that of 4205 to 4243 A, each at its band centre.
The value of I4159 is -0.03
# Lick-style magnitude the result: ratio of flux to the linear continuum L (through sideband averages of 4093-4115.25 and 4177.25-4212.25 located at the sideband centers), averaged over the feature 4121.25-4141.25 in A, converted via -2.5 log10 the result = 0.02 mag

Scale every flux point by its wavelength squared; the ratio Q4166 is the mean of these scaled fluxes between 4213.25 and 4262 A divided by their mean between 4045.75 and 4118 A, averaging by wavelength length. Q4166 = 1.05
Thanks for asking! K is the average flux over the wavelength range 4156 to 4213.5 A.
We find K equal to 1.8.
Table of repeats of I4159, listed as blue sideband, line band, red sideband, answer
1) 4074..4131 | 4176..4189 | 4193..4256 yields -0.04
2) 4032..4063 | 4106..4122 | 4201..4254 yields -0.10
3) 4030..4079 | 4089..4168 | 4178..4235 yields -0.04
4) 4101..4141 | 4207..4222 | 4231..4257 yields -0.07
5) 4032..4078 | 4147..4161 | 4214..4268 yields -0.01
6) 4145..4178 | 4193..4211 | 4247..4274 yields 0.02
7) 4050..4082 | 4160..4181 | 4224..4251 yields -0.09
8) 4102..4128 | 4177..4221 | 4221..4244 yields -0.05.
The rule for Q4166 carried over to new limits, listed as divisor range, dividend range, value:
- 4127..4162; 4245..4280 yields 1.07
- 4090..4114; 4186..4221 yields 1.04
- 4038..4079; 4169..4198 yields 1.12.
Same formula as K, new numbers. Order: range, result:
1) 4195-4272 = 1.75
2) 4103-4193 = 1.81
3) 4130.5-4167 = 1.78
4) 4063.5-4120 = 1.77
